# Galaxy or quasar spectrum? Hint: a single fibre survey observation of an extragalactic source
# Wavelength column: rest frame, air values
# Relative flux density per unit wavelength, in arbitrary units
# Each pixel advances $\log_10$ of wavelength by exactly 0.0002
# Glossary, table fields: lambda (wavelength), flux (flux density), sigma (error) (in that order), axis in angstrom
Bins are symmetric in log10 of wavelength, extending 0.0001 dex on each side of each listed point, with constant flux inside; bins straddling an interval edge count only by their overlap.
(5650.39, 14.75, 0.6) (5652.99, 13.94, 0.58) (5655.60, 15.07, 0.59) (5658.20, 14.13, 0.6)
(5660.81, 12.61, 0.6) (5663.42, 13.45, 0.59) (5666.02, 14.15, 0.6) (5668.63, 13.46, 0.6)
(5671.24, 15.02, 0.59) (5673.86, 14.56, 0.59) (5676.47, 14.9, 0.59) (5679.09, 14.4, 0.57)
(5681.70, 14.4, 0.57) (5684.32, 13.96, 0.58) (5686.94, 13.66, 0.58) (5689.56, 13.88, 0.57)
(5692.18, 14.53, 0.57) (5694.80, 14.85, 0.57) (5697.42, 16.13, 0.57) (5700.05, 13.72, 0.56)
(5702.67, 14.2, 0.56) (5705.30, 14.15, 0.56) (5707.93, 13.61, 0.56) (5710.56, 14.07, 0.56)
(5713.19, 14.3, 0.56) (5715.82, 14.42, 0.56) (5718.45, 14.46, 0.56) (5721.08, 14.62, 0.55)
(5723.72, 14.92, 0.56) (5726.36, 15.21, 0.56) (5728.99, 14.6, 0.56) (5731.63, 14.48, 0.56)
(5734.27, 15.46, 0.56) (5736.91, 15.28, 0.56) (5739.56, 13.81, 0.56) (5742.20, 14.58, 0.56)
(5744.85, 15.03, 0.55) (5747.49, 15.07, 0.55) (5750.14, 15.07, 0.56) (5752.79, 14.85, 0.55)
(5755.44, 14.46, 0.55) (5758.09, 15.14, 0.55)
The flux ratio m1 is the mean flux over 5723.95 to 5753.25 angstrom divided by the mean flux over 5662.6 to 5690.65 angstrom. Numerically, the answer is 1.0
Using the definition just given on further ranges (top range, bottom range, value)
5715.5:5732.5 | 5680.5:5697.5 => 1.02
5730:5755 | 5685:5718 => 1.04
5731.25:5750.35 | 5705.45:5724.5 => 1.04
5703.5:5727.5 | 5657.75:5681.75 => 1.02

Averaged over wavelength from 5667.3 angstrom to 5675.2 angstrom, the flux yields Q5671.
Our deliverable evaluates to 14.3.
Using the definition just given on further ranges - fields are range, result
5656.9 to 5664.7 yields 13.4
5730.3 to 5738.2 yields 15.1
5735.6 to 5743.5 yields 14.5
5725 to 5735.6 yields 14.9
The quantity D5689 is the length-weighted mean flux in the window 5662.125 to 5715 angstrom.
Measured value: 14.3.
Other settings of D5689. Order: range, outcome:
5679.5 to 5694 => 14.1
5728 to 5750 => 14.8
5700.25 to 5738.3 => 14.5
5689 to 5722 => 14.4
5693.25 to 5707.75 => 14.5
